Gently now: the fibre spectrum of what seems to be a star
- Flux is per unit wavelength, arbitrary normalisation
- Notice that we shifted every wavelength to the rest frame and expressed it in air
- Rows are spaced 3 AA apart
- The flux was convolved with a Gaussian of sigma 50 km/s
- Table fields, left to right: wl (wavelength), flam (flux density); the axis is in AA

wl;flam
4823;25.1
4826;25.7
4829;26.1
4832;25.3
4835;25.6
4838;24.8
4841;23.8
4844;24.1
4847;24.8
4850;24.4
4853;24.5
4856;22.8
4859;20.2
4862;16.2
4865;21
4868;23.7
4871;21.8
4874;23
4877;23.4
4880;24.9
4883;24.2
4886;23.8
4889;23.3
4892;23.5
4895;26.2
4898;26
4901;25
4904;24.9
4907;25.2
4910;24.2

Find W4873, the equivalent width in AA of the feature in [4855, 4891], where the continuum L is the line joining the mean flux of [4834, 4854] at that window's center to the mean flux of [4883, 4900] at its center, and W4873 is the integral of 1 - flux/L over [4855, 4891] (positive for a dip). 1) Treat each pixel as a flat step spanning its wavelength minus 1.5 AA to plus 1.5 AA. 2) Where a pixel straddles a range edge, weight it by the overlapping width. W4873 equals 3.2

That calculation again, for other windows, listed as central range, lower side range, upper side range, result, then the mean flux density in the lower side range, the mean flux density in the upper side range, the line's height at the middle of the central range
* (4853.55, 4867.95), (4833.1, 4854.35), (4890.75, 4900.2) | 2.4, 24.6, 25.3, 24.8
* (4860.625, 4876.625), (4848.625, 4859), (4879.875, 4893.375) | 1.5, 23.4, 23.8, 23.6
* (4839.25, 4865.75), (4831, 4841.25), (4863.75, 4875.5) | 1.4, 25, 22.4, 23.7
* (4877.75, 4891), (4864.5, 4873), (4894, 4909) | -0.1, 22.4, 25.4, 23.8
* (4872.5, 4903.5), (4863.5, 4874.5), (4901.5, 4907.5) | -0.8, 22.3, 25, 23.8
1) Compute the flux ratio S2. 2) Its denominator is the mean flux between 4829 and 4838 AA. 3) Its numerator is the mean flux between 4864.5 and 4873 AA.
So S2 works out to 0.9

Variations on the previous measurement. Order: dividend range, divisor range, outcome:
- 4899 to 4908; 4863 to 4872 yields 1.15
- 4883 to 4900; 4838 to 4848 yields 1.01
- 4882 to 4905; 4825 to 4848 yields 0.98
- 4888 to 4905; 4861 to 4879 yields 1.14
